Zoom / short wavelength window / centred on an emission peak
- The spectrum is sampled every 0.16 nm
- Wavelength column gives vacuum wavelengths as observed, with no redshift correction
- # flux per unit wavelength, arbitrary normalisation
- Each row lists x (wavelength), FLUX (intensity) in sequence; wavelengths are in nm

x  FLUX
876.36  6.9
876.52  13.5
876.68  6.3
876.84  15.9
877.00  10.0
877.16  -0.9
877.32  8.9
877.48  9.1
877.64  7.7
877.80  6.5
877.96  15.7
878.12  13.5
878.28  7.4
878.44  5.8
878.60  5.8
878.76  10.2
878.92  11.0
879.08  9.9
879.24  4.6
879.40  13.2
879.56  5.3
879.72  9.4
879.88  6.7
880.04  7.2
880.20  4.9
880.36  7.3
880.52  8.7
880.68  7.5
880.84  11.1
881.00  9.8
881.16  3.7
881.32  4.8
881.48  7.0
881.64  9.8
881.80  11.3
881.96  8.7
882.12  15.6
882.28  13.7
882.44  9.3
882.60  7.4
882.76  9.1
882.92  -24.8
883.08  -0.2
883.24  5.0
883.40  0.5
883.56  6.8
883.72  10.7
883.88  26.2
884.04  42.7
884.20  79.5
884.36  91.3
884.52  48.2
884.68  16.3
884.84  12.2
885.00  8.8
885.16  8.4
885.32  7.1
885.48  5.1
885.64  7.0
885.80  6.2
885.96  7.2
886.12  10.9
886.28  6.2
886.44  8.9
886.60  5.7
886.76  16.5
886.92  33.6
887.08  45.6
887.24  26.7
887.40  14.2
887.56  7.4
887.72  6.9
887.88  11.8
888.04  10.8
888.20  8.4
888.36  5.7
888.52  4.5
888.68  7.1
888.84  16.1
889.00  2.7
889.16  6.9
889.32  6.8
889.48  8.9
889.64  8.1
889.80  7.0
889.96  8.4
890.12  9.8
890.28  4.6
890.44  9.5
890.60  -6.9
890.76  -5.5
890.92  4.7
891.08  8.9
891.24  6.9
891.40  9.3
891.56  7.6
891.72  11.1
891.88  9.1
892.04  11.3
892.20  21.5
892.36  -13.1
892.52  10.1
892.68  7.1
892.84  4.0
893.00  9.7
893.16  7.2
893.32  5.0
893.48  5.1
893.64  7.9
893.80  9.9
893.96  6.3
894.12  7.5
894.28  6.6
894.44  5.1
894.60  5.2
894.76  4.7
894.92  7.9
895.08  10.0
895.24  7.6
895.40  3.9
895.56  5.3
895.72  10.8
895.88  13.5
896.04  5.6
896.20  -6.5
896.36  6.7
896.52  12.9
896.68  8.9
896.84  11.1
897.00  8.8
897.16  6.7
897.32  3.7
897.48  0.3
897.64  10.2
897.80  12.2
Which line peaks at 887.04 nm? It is [N II] 6583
